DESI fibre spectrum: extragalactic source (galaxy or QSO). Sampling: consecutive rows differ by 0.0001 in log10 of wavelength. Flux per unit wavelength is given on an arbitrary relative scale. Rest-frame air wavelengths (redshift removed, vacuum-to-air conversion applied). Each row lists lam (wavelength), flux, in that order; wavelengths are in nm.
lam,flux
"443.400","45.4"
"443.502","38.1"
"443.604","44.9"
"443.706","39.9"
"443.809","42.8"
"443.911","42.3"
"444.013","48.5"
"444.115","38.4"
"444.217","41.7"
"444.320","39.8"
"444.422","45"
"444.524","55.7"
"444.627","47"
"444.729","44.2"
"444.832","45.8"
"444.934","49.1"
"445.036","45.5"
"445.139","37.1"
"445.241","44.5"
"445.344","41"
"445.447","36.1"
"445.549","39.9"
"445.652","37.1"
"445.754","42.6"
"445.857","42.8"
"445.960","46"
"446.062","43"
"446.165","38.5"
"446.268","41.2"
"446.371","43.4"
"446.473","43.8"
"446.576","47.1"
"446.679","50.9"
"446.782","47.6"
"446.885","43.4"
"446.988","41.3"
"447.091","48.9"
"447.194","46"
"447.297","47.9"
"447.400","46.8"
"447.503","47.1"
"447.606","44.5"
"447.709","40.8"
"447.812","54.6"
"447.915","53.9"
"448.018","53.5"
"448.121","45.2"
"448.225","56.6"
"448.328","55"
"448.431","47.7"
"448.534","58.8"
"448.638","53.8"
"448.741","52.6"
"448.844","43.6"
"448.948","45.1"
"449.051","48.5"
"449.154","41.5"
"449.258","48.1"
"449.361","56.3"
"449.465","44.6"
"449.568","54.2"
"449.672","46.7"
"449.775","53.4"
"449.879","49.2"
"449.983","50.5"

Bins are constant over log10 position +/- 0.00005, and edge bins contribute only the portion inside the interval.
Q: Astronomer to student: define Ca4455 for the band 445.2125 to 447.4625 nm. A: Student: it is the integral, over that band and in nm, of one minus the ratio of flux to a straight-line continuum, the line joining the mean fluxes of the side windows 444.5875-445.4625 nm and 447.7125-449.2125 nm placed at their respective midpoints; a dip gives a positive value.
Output 0.13 nm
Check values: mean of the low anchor 43.6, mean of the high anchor 50.4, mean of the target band 43.6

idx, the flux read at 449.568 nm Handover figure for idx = 54.2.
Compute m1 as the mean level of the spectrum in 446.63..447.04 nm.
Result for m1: 45.7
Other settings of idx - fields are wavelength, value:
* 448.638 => 53.8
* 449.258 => 48.1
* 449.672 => 46.7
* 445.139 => 37.1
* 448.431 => 47.7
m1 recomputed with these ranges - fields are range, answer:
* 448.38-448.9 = 51.2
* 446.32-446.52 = 43.8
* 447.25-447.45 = 47.3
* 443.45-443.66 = 41.6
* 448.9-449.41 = 47.9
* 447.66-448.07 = 50.8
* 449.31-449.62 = 51.6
